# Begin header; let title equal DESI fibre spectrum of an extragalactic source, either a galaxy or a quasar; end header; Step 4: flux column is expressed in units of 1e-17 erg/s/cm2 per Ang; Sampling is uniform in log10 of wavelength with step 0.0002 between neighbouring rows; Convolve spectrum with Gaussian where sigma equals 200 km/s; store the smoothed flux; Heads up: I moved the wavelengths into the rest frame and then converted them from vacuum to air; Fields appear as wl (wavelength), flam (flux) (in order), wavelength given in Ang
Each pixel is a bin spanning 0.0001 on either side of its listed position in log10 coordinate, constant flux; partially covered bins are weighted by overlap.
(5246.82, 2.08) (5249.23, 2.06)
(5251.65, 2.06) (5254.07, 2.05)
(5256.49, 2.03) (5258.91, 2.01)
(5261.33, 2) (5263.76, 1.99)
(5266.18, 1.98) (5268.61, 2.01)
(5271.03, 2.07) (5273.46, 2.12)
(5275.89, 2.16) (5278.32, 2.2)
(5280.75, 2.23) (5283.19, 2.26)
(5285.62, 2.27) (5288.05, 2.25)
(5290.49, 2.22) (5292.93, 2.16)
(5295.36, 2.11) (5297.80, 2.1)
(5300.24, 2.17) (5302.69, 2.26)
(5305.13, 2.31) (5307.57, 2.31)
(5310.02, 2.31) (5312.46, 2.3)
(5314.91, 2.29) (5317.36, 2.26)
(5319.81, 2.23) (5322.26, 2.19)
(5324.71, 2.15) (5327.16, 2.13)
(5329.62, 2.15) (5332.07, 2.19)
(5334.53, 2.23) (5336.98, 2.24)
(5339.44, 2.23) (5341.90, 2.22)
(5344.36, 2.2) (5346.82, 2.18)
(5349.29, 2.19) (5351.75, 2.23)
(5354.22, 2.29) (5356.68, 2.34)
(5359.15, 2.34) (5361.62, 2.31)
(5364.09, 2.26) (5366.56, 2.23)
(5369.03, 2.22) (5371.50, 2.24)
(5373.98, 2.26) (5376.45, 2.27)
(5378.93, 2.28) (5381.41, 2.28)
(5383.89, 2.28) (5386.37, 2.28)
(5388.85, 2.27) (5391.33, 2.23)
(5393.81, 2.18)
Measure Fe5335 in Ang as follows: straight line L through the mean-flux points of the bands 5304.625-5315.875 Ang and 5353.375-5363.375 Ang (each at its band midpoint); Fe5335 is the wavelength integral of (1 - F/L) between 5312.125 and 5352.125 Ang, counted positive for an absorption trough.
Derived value 1.7 Ang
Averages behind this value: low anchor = 2.3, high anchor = 2.32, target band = 2.21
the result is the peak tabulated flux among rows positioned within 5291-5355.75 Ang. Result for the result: 2.31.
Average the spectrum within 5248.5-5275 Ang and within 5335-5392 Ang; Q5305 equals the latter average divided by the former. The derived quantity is 1.1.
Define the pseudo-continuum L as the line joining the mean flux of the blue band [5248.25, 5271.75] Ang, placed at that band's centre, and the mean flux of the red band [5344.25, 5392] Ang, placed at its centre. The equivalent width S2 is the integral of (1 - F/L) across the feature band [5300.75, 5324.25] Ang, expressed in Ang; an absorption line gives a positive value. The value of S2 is -1.4 Ang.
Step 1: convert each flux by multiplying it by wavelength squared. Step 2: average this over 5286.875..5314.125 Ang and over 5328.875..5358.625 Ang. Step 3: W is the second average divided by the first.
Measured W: 1.02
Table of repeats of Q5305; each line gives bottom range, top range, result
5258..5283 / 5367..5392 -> 1.08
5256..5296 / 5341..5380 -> 1.06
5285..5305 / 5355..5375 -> 1.04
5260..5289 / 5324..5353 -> 1.03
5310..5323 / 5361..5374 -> 0.99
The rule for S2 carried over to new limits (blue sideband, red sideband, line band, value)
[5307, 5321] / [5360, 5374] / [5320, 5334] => 0.6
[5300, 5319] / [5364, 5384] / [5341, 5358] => 0.2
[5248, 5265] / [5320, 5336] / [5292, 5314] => -1.0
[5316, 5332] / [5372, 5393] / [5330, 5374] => -0.4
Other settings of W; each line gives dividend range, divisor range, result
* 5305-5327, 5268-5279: 1.08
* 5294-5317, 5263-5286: 1.07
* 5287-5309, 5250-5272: 1.11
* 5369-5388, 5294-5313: 1.04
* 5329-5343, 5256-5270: 1.14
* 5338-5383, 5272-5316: 1.04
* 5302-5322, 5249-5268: 1.15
